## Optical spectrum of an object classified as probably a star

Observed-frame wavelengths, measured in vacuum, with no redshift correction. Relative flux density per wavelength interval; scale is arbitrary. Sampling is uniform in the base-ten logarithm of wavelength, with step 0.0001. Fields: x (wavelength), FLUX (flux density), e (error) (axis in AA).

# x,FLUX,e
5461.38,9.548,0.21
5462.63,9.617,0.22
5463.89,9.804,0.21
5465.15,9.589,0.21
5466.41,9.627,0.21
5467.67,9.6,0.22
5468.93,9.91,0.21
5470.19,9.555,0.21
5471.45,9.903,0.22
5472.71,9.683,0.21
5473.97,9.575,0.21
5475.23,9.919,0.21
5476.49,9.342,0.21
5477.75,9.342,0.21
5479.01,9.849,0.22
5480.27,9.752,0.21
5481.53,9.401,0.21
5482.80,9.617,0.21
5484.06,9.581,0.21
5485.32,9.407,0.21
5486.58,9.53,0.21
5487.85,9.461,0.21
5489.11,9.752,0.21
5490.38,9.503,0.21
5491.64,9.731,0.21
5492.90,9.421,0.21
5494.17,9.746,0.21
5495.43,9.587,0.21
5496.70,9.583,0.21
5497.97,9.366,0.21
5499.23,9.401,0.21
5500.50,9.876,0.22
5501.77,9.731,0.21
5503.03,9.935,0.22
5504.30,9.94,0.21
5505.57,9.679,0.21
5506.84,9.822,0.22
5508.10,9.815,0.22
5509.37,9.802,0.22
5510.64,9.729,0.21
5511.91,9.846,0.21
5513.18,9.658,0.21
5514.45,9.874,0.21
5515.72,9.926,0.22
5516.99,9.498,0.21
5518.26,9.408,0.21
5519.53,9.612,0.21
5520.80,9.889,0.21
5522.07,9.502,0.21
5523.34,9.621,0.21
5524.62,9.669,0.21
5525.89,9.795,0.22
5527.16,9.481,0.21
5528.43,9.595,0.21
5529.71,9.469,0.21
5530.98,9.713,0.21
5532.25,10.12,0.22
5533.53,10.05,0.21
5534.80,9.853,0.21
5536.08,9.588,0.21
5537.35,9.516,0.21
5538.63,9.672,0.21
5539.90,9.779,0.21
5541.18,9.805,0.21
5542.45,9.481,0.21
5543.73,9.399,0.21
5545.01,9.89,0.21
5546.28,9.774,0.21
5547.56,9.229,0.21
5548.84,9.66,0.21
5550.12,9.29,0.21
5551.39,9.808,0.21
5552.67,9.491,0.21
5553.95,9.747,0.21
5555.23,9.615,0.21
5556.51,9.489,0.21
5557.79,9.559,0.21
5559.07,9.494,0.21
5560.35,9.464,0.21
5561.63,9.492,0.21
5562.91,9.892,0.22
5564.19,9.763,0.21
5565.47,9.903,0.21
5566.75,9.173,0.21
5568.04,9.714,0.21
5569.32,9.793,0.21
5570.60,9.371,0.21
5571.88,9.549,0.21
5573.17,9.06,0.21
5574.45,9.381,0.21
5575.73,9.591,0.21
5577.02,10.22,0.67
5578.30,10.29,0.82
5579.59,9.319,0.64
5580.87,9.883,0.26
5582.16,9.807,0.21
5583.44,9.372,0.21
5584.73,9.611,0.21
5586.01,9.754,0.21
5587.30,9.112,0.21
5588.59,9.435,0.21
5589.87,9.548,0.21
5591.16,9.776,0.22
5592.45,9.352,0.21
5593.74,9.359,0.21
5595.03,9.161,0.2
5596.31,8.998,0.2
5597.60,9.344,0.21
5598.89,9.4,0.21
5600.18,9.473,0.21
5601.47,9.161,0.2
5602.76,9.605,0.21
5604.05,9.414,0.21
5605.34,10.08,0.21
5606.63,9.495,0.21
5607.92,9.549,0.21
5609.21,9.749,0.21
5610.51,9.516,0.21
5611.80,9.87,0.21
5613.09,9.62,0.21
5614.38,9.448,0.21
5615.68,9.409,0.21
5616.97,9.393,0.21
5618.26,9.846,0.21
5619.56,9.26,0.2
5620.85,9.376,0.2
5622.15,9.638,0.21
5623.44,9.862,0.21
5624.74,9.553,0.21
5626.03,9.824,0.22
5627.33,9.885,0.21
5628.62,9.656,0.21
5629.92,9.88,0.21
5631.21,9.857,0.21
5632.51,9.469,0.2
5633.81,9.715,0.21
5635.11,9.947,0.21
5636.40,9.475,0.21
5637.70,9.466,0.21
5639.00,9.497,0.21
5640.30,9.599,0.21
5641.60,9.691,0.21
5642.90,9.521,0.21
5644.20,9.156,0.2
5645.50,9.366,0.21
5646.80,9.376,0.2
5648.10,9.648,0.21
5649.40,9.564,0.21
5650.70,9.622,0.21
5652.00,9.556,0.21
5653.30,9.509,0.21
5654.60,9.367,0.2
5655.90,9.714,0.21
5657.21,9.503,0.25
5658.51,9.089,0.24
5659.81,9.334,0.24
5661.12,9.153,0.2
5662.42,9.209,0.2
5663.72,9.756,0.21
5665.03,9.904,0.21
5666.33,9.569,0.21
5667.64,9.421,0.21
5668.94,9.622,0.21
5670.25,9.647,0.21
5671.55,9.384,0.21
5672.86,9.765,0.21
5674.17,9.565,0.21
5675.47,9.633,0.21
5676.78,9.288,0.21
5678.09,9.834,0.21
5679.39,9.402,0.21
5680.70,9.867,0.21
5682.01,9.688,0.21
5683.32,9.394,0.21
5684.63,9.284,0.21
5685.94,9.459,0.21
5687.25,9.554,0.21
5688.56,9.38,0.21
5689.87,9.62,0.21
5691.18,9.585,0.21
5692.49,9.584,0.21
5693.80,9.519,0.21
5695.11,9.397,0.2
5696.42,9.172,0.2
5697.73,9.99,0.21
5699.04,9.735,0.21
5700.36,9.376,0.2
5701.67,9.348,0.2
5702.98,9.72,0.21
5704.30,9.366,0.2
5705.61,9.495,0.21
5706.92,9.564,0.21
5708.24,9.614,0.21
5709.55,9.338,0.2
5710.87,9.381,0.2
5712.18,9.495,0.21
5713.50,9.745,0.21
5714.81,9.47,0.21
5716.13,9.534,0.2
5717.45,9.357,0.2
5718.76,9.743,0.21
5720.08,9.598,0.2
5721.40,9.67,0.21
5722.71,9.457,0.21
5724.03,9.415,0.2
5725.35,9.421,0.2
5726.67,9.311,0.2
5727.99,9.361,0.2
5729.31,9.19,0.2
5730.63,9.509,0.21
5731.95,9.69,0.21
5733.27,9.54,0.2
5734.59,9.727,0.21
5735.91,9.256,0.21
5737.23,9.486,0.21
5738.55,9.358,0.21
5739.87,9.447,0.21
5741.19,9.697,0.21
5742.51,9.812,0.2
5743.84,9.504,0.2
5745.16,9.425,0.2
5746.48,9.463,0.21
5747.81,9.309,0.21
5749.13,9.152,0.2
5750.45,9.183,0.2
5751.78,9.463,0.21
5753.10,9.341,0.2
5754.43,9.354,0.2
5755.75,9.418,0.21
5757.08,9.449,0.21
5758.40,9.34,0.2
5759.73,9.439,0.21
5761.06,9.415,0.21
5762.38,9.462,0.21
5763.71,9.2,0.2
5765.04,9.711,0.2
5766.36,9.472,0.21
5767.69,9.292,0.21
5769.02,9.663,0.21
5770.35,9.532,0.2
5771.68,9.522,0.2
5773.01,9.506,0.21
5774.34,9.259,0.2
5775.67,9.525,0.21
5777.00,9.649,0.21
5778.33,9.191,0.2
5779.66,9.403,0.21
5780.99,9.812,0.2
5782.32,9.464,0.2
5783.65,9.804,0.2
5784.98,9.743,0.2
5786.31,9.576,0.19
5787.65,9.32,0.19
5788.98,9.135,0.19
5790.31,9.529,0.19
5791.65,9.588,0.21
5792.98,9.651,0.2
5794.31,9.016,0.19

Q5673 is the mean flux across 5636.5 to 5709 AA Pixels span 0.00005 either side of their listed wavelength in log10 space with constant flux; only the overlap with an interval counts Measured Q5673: 9.52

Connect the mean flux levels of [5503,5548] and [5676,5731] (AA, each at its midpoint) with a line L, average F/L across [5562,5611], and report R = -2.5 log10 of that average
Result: 0.010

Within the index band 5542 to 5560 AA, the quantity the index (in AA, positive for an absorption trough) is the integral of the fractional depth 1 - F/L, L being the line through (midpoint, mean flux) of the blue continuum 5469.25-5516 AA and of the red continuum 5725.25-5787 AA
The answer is 0.1 AA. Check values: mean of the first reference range 9.67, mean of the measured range 9.56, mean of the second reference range 9.46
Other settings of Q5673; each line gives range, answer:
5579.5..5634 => 9.56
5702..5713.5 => 9.5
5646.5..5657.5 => 9.55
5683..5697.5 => 9.47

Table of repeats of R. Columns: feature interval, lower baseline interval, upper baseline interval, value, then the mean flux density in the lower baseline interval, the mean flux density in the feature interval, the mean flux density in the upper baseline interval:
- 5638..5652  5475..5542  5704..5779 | 0.01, 9.67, 9.5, 9.46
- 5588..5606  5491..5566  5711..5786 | 0.02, 9.67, 9.44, 9.48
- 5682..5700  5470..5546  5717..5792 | 0.00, 9.67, 9.52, 9.47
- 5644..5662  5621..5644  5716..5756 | 0.02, 9.66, 9.43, 9.46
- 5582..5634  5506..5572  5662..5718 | 0.01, 9.66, 9.55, 9.54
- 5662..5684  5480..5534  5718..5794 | -0.01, 9.67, 9.59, 9.47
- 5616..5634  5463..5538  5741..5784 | -0.01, 9.67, 9.65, 9.46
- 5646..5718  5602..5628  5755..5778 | 0.00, 9.62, 9.52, 9.46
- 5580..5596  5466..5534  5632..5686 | 0.01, 9.67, 9.5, 9.52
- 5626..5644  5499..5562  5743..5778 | -0.01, 9.67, 9.66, 9.42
